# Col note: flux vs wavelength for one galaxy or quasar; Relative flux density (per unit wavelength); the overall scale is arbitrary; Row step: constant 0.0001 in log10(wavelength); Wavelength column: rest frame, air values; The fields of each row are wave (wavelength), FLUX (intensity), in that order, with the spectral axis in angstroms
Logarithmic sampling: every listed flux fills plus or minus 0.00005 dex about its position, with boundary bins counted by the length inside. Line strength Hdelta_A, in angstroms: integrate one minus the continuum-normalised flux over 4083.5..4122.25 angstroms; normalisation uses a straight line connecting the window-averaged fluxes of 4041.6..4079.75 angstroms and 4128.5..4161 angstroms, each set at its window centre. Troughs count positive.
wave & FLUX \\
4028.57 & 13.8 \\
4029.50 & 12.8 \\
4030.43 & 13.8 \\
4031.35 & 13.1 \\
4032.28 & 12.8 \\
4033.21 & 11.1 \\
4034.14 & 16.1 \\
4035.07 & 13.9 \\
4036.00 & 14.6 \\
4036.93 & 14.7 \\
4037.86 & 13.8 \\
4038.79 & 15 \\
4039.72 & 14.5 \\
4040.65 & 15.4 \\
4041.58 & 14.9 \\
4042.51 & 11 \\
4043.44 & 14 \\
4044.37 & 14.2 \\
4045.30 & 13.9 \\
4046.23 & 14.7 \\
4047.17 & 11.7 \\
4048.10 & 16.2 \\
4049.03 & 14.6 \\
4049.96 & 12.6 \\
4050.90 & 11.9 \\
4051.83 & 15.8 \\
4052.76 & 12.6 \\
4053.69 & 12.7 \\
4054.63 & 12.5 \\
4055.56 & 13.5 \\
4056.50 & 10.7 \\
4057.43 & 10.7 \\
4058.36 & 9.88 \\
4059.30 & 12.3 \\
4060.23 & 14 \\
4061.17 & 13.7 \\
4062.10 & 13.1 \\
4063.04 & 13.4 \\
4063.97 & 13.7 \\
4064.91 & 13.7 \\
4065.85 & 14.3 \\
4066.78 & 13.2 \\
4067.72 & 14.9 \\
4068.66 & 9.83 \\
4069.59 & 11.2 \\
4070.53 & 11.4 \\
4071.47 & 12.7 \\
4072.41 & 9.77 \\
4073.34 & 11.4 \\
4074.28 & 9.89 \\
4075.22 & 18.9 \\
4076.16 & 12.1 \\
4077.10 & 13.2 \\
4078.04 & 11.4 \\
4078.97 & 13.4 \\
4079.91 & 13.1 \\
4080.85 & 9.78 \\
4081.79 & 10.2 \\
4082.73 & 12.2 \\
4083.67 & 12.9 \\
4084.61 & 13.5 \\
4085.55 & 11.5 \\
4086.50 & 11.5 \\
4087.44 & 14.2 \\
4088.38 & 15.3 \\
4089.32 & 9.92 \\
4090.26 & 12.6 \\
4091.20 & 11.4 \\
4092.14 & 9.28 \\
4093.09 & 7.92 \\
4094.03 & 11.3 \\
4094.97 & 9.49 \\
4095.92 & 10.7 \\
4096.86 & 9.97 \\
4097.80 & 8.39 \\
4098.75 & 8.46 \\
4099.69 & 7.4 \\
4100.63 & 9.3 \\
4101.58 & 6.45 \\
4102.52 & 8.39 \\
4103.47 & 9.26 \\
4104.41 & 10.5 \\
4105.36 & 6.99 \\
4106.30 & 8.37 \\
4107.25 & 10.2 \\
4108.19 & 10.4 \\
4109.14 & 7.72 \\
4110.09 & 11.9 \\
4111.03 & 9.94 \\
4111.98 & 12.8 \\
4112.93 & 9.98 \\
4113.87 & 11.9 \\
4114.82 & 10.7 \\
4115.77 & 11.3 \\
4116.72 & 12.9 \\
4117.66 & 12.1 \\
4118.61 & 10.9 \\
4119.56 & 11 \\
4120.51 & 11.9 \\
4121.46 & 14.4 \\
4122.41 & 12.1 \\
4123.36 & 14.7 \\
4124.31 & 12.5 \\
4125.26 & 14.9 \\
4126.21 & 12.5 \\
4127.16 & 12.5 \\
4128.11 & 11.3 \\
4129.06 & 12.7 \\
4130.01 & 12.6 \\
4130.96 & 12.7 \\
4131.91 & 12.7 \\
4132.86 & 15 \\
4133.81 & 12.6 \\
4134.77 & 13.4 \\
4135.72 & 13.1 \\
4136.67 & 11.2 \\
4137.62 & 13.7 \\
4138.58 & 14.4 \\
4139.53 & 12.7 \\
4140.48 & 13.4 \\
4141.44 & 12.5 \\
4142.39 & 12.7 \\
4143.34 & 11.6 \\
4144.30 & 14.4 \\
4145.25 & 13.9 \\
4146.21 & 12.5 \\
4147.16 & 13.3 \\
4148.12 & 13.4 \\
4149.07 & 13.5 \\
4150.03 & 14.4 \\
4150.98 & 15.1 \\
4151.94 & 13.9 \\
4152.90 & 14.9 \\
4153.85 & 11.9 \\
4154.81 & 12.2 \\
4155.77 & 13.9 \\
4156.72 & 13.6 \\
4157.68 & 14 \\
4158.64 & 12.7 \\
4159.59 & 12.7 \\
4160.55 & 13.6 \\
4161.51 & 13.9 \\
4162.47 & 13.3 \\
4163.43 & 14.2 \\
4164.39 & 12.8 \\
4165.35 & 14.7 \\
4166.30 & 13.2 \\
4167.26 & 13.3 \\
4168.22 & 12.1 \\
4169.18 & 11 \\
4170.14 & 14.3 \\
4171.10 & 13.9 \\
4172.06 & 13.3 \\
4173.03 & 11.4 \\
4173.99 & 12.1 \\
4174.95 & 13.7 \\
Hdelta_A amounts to 7.3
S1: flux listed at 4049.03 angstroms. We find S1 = 14.6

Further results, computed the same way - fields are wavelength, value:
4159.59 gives 12.7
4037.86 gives 13.8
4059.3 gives 12.3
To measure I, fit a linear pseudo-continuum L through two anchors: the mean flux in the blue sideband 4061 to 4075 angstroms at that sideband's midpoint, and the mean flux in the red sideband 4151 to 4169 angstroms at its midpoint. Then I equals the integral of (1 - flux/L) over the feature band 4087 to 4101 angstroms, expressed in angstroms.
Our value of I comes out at 2.6 angstroms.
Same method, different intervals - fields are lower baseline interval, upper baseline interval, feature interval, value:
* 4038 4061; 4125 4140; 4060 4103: 5.2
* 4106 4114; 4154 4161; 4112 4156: -4.1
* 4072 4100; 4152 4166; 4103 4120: 2.3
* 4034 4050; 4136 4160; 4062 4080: 1.6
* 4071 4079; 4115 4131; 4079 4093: 0.7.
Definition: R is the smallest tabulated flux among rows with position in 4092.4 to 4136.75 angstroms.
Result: 6.45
